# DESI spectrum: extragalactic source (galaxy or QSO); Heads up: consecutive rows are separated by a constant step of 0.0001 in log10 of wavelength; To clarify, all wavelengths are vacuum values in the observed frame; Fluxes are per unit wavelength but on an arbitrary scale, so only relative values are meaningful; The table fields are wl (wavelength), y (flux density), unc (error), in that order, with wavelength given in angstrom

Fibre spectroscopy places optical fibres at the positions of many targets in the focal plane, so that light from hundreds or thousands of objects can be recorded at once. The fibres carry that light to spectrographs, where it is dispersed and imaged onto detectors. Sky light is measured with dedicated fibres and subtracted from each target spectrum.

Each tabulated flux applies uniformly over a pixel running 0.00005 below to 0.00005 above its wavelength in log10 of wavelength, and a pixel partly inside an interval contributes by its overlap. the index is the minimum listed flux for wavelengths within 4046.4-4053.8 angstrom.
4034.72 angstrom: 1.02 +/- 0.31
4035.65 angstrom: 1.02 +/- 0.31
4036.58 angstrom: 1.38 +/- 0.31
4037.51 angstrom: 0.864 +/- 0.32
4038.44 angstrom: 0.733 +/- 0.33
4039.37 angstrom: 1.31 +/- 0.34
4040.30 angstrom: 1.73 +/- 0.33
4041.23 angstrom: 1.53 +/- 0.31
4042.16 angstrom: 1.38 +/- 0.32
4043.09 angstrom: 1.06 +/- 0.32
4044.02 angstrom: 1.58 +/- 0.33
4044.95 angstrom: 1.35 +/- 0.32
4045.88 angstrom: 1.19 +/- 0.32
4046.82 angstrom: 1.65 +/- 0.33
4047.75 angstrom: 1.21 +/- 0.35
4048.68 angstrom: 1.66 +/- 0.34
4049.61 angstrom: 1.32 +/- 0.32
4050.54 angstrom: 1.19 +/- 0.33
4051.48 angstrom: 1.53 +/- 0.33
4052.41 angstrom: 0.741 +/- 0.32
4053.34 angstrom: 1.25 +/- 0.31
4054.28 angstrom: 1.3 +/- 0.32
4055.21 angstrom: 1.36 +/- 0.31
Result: 0.741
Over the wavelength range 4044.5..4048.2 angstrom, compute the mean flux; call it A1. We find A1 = 1.35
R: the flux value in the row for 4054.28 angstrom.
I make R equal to 1.3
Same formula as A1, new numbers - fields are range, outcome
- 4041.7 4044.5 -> 1.34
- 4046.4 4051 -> 1.41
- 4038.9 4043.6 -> 1.4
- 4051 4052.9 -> 1.14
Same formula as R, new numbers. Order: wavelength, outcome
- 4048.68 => 1.66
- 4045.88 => 1.19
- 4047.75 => 1.21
